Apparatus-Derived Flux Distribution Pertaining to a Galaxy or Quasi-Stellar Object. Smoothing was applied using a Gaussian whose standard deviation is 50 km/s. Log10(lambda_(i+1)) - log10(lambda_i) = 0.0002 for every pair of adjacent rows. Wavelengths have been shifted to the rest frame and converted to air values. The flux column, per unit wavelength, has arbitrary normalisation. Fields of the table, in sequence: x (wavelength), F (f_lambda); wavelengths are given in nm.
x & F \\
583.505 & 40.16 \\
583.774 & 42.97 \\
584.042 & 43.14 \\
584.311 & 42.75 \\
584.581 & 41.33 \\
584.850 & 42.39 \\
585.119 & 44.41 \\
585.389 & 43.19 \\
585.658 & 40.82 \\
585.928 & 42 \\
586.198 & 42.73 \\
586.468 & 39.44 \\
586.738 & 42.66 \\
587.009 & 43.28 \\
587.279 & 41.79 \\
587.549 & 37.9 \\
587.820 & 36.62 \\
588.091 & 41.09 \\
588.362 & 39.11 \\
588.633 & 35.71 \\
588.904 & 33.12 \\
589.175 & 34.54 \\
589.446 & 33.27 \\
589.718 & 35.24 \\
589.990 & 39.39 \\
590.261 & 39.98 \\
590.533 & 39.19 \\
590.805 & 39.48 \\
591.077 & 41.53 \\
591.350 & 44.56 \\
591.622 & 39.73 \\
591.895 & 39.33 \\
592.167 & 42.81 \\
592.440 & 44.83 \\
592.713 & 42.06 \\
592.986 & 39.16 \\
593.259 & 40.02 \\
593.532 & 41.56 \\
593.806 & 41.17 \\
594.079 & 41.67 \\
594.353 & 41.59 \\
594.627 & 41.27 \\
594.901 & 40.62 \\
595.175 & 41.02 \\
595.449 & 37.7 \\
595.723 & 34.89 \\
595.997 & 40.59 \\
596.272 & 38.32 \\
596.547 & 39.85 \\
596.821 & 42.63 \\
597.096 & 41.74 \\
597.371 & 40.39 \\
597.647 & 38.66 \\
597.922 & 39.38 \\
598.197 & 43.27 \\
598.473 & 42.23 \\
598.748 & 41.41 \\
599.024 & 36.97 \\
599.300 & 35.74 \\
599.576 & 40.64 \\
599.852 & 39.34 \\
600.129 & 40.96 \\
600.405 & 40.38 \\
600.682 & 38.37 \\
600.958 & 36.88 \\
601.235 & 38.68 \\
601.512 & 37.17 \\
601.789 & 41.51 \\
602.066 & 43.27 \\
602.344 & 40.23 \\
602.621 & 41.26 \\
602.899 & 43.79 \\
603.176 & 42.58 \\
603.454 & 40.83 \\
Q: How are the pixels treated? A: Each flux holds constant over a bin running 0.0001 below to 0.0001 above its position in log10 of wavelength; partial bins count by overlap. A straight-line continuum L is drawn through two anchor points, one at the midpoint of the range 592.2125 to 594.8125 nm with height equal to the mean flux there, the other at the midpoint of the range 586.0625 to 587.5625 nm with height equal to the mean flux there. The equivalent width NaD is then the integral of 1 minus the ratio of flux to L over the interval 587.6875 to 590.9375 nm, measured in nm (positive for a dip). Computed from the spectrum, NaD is 0.34 nm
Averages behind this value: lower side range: 41.6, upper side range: 41.5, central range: 37.2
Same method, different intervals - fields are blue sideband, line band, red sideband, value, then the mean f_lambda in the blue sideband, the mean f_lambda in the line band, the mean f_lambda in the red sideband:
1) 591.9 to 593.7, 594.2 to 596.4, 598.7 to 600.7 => 0.064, 41.6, 39.5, 39.2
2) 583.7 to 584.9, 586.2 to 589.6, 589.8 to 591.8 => 0.245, 42.5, 38.4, 40.4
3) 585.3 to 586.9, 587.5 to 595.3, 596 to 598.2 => 0.283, 41.8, 39.6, 40.4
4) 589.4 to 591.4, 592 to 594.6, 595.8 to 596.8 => -0.147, 39.1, 41.6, 39.7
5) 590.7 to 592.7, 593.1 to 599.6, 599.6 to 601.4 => 0.045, 41.8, 40.1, 39.2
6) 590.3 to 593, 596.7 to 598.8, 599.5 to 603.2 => -0.027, 41.3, 41.2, 40.3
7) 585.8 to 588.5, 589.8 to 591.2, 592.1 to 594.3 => 0.050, 40.6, 39.7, 41.6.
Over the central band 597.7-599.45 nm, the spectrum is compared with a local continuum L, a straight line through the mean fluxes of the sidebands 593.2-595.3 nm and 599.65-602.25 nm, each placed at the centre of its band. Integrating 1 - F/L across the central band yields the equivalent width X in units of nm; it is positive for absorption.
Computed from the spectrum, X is 0.02 nm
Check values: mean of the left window 41.1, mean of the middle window 39.8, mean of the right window 39.6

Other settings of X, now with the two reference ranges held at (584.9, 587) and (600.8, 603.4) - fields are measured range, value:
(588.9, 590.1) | 0.19 nm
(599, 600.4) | 0.06 nm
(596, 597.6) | 0.03 nm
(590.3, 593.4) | 0.04 nm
